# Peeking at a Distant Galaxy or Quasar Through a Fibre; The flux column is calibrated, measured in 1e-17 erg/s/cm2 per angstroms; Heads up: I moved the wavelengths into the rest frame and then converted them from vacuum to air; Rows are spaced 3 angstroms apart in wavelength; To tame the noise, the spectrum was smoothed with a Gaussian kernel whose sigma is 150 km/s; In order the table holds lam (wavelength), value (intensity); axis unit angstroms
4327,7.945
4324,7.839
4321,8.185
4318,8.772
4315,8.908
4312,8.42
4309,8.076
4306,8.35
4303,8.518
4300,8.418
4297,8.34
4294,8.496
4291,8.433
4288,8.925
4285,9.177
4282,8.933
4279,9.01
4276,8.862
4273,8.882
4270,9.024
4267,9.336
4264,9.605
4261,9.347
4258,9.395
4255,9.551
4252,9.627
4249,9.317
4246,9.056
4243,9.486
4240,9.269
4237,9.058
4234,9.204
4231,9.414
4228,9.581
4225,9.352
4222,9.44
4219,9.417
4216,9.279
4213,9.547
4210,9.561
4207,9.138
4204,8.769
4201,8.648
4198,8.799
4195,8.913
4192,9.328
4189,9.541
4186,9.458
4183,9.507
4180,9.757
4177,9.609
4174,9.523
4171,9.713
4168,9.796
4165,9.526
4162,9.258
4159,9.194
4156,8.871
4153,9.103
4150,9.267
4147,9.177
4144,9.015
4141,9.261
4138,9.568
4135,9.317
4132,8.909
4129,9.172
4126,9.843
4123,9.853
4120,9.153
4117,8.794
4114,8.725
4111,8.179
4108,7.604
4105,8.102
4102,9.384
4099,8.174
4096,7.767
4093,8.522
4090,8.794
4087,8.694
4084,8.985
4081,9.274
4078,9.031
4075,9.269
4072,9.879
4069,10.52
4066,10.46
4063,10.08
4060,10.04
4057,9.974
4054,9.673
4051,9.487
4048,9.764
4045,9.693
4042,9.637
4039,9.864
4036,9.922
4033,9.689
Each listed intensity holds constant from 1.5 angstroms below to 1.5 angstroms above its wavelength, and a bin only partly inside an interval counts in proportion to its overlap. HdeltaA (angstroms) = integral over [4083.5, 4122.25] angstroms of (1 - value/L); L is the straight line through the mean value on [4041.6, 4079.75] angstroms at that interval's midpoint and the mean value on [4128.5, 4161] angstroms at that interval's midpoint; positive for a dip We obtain 3.9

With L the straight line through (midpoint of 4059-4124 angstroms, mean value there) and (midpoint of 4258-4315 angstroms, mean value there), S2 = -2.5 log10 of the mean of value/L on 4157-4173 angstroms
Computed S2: -0.062 mag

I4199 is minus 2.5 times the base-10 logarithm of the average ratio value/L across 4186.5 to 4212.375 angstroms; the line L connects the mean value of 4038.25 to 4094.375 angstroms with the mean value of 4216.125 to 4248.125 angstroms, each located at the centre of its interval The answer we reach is 0.03 mag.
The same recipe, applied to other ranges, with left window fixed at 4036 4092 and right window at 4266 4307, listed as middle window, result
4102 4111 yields 0.16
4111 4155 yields 0.02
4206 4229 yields -0.05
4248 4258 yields -0.07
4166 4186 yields -0.05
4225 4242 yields -0.04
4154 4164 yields 0.01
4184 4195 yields -0.03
